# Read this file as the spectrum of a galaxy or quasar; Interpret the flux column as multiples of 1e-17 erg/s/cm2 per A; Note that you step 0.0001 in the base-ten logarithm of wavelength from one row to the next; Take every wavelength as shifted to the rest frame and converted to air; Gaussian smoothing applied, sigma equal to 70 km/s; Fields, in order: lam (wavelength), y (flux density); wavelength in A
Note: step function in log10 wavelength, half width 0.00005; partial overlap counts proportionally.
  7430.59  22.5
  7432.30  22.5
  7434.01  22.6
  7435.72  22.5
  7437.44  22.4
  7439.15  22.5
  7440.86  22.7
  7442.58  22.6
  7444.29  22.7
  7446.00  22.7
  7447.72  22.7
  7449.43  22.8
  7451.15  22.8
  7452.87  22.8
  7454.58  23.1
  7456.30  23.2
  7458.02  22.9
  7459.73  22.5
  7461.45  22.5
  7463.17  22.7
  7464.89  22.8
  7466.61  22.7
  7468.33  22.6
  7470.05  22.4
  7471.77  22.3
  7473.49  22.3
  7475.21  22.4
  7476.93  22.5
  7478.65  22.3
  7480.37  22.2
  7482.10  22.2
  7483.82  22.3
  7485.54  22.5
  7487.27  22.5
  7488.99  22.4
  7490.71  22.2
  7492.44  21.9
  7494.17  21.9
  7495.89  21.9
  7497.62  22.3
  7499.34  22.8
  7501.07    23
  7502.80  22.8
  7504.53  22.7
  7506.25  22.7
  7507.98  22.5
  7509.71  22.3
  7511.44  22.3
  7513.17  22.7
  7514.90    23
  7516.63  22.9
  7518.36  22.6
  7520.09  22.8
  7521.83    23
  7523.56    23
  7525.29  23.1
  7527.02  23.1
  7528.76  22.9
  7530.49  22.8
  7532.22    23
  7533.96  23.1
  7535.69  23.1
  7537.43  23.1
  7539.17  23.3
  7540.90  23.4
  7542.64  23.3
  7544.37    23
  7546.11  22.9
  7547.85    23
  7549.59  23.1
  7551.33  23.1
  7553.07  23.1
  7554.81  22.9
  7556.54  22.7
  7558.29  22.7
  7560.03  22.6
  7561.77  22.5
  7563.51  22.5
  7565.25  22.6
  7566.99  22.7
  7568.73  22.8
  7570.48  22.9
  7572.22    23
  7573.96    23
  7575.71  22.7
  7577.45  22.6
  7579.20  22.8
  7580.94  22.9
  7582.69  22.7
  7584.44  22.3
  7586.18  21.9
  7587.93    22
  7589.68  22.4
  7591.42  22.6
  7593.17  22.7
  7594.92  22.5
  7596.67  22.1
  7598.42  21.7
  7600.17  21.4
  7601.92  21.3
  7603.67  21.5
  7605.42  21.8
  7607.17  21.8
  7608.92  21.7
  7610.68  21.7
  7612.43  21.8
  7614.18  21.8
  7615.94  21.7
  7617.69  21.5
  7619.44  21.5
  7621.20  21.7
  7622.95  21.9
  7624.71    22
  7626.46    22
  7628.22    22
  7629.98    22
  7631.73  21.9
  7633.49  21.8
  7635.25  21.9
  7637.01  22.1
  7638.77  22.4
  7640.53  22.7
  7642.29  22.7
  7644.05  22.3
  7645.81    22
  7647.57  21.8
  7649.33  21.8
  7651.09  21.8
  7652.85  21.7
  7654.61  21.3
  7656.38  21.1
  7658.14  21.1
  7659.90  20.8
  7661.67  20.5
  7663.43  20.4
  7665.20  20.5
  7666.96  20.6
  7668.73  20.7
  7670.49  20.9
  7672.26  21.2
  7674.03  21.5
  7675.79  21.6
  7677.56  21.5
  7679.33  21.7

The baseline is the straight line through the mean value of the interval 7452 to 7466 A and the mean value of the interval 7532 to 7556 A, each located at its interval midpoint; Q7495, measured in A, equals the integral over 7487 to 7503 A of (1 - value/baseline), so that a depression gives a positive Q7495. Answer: 0.4 A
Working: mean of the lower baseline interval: 22.8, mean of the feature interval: 22.4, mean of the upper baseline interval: 23.1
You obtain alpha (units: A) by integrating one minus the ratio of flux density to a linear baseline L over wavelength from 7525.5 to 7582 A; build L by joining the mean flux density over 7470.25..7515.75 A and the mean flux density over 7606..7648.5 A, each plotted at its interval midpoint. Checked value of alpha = -1.8 A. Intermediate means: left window 22.4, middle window 22.9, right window 21.9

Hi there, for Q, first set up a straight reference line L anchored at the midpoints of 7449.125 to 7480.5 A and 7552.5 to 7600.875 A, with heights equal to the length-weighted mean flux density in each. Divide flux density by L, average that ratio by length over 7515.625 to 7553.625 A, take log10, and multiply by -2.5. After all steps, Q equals -0.02 mag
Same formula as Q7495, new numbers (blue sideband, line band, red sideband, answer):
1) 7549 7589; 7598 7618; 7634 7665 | 0.5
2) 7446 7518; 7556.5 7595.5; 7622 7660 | -0.8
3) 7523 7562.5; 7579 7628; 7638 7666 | 0.5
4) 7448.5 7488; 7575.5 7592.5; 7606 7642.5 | -0.3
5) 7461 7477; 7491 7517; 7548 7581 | 0.1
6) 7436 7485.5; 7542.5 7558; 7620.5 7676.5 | -0.6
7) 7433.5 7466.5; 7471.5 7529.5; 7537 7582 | 0.6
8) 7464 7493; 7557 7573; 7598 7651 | -0.4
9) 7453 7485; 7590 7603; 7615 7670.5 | -0.1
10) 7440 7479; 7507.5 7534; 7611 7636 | -0.6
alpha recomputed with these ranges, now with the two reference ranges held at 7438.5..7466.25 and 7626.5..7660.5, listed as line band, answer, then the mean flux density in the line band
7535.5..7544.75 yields -0.4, 23.2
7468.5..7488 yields 0.2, 22.4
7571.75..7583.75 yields -0.3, 22.8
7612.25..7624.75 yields 0.1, 21.7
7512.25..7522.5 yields -0.2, 22.8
